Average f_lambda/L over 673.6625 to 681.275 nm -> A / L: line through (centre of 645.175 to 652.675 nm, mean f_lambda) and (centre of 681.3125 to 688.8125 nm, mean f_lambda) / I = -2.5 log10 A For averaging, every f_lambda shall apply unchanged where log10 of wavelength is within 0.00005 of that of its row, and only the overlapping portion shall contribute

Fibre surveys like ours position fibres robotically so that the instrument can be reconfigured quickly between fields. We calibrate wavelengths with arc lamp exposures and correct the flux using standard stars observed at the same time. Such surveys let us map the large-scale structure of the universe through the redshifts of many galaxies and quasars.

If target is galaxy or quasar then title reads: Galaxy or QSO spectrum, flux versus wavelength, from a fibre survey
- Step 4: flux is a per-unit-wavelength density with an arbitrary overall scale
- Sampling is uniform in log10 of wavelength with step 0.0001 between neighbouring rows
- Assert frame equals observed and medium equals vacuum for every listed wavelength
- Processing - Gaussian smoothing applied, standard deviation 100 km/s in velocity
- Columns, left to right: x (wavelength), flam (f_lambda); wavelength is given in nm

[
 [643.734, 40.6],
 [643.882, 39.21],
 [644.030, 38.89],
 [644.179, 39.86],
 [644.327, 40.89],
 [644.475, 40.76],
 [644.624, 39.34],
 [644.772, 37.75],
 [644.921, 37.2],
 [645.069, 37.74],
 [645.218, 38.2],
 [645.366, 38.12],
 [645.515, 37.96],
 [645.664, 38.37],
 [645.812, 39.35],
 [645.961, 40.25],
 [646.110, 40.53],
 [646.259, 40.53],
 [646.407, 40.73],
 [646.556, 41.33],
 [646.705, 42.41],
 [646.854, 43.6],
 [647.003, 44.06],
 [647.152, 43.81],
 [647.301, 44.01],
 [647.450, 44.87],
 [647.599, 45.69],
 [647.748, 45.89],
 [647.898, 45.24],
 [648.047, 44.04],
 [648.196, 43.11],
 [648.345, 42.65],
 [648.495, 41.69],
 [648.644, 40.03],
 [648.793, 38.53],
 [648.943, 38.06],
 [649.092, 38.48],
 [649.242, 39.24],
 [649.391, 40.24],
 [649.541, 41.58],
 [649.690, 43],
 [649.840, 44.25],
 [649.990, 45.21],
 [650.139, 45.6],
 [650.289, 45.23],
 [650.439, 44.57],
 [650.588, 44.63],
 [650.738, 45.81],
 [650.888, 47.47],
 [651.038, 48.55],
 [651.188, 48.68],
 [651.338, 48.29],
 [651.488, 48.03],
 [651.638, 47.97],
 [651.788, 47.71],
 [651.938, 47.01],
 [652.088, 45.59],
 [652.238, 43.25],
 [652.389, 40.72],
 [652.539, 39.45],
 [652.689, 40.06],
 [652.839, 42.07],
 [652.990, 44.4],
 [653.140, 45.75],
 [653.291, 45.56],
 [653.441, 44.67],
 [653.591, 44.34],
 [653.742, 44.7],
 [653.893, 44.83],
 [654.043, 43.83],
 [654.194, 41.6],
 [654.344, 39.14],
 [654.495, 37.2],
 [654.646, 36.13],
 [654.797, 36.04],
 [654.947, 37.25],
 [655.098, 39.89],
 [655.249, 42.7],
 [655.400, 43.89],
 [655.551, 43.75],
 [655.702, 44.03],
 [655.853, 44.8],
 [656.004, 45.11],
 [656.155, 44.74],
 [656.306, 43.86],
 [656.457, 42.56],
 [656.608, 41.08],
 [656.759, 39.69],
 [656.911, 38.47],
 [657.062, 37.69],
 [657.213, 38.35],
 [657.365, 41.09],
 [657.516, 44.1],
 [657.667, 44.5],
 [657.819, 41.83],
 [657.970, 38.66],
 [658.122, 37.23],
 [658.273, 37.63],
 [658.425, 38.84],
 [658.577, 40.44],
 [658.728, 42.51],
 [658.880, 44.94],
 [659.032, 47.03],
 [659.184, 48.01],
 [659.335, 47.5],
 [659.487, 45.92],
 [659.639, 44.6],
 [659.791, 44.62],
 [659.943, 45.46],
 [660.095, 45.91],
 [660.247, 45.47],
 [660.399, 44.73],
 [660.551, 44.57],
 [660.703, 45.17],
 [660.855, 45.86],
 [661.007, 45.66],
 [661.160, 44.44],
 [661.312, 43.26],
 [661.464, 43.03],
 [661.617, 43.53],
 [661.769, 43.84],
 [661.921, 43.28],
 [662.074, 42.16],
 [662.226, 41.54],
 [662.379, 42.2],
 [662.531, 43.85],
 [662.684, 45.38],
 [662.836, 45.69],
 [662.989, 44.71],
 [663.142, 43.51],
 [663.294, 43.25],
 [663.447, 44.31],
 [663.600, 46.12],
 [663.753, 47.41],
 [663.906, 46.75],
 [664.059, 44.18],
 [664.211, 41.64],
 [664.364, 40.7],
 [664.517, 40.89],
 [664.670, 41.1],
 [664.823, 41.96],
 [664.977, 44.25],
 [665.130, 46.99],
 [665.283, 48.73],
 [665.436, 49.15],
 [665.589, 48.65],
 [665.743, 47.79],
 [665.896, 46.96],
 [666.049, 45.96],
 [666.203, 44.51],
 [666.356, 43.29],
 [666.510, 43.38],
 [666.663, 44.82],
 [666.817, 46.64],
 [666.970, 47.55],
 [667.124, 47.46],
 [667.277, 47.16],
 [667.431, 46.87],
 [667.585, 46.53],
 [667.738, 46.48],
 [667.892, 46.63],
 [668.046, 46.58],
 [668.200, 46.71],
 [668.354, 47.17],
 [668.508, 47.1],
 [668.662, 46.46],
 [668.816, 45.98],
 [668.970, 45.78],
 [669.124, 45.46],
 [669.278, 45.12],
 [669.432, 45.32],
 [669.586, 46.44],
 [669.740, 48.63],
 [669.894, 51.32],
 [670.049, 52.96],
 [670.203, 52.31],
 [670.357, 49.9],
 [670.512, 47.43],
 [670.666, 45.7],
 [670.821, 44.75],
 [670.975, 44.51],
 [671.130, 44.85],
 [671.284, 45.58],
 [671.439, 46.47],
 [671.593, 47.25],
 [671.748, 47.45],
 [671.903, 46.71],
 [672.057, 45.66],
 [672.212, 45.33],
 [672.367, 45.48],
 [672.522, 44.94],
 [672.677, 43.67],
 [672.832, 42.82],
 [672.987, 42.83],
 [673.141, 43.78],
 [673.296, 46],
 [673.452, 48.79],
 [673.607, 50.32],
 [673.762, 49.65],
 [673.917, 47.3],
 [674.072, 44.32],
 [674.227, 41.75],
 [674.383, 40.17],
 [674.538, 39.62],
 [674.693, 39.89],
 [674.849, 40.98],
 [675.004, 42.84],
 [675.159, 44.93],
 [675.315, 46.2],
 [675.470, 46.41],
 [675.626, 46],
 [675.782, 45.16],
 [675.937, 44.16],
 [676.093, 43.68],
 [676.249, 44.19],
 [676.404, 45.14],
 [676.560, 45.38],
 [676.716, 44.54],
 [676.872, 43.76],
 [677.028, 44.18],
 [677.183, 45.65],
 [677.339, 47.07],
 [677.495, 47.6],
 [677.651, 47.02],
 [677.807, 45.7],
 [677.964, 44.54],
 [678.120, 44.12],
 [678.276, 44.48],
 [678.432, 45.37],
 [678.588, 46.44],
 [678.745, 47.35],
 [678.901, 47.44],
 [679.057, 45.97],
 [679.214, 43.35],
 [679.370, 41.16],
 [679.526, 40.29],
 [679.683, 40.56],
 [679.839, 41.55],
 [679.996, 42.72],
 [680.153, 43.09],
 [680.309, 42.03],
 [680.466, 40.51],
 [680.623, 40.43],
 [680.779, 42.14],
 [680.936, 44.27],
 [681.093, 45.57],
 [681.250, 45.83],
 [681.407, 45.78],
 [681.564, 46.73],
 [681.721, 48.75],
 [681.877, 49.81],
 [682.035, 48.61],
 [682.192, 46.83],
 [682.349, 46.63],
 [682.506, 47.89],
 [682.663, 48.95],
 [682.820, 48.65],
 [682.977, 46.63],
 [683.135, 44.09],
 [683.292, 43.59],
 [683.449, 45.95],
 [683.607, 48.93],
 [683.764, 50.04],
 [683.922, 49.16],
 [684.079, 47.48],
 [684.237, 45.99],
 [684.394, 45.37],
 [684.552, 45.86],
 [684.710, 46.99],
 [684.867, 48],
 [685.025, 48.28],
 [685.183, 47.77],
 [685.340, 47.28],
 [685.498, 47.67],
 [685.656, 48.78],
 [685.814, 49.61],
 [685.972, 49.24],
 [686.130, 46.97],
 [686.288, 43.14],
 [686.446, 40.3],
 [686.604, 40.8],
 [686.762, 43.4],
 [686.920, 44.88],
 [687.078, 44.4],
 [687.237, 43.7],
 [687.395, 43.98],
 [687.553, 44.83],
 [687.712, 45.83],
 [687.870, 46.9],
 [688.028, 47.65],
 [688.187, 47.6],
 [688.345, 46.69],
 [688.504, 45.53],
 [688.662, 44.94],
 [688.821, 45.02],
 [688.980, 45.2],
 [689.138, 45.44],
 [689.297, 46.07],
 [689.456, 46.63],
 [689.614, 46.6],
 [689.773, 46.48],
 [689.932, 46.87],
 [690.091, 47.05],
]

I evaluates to 0.040 mag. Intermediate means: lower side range 43.1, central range 44.1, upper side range 46.5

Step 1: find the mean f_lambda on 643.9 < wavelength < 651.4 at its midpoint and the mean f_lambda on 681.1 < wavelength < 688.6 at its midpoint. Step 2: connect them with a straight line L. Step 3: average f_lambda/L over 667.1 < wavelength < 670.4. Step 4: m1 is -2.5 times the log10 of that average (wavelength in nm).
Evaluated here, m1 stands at -0.07 mag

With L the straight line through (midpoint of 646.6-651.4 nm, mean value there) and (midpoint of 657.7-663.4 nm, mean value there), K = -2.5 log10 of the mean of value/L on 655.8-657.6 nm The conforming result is 0.05 mag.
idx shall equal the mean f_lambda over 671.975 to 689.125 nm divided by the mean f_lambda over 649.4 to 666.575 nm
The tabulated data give 1.04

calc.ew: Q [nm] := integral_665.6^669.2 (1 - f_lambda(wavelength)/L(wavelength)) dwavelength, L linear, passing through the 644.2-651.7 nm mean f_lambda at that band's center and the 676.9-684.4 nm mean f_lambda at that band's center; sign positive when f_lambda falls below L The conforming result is -0.17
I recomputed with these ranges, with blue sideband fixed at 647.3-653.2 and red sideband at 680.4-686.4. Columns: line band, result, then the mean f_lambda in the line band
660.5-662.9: 0.022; 44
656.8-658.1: 0.105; 40.4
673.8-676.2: 0.056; 43.7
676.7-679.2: 0.013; 45.7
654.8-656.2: 0.046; 42.5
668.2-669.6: -0.015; 46.1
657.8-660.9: 0.024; 43.7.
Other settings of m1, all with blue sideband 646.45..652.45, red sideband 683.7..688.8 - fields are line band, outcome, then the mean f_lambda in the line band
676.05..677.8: 0.01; 45.4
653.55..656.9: 0.06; 41.8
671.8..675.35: 0.02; 44.5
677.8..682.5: 0.03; 44.6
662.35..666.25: 0.00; 44.9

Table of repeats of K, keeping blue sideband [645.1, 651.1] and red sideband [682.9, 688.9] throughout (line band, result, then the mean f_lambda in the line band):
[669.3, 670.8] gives -0.09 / 48.6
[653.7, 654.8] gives 0.06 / 40.6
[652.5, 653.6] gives -0.01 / 43.4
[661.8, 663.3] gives 0.01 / 43.6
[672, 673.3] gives 0.01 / 44.4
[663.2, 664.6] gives 0.00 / 43.9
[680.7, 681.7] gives 0.01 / 45.3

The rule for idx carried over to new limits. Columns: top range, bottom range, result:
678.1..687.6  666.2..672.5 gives 0.98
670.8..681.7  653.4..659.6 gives 1.06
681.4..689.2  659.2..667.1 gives 1.04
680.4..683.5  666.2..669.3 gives 1.00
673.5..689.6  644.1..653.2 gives 1.07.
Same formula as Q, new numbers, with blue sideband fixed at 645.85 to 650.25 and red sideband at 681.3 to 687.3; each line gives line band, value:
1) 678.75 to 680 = 0.079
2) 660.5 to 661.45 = -0.018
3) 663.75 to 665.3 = 0.021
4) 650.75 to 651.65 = -0.111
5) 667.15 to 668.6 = -0.068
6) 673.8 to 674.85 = 0.072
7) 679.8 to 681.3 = 0.111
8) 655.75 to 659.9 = 0.100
